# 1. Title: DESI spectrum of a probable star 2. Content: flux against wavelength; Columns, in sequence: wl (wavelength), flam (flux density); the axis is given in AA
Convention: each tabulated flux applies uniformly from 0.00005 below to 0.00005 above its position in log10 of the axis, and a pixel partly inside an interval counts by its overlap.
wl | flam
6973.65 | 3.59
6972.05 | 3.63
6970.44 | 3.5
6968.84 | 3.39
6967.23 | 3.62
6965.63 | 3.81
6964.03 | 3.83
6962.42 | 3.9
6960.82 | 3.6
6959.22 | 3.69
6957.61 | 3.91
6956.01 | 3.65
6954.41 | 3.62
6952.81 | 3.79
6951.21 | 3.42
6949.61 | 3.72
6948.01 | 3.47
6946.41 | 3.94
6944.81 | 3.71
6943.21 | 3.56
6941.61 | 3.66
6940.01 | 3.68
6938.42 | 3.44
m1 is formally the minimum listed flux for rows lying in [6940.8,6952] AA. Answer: 3.42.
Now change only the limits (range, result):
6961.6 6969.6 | 3.39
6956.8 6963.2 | 3.6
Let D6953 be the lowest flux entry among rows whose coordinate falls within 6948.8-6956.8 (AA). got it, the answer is 3.42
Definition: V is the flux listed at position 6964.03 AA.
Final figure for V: 3.83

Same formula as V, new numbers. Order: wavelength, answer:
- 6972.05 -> 3.63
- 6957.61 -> 3.91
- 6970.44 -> 3.5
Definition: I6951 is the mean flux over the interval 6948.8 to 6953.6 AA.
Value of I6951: 3.64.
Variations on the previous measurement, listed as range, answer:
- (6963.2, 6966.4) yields 3.82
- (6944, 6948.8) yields 3.71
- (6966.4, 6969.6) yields 3.51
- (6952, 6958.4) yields 3.74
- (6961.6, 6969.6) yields 3.71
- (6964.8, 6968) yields 3.73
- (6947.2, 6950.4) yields 3.6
